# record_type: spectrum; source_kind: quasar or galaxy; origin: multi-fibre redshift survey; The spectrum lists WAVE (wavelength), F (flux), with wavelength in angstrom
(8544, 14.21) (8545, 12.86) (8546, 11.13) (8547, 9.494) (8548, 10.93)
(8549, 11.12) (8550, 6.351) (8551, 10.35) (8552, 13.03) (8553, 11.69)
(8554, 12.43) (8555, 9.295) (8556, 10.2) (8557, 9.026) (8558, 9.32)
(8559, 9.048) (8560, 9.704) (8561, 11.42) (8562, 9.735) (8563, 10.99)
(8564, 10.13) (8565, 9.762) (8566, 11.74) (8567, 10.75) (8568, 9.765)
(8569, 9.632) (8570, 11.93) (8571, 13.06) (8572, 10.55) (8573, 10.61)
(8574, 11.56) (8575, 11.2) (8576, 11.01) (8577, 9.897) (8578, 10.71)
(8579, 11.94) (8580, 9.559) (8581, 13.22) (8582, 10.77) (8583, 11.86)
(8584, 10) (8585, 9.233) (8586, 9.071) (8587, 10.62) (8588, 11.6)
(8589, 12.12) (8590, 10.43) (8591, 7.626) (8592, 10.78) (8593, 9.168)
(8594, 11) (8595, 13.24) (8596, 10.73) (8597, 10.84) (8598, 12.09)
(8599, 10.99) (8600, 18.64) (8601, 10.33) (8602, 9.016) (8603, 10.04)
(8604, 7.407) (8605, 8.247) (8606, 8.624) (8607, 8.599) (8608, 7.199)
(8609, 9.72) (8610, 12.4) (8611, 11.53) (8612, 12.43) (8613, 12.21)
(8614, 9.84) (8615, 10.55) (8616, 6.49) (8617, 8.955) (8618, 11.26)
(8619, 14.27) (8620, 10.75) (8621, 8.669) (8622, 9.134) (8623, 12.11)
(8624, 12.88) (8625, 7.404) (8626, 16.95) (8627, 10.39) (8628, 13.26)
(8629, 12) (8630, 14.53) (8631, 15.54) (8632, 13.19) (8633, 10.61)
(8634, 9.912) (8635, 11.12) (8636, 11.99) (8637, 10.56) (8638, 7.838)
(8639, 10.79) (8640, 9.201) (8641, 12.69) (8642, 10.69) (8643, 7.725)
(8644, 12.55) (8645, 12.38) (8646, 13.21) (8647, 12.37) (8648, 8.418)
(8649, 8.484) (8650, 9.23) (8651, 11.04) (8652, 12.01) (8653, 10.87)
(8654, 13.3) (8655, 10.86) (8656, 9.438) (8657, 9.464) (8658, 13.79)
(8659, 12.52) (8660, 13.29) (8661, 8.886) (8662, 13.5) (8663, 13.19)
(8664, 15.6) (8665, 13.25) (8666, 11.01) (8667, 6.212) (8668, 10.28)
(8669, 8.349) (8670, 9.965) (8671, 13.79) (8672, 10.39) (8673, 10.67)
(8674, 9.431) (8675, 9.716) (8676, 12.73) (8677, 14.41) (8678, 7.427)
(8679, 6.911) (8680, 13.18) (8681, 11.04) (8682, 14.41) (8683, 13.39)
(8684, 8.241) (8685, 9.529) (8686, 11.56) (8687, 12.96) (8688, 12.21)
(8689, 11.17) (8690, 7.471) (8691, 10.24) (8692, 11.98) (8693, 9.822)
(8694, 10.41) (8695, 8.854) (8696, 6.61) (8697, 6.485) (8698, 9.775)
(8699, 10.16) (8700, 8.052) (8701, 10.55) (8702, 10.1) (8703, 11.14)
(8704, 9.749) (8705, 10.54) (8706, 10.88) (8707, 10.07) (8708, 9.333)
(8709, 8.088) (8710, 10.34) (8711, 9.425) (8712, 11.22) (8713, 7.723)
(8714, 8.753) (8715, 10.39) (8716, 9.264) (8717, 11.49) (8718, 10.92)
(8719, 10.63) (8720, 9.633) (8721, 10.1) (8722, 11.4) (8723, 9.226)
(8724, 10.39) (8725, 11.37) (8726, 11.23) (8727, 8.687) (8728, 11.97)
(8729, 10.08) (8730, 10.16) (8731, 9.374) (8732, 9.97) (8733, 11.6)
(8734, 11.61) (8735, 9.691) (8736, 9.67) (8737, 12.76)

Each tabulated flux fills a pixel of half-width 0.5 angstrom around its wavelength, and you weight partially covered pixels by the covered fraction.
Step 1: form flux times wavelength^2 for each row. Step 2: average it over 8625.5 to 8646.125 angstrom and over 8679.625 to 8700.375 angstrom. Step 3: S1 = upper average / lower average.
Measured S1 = 0.89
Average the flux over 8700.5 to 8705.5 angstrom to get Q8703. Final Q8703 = 10.4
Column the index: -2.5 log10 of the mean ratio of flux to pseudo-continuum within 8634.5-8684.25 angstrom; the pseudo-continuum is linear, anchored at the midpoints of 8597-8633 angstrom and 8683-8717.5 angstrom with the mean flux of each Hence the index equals -0.06 mag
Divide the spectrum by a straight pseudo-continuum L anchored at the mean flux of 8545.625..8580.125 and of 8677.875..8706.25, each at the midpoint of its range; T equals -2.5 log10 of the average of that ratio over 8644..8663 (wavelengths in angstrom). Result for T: -0.11 mag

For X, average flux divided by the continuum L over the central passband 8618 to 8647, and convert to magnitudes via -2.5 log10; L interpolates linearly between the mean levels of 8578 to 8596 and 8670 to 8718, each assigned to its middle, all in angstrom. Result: -0.098 mag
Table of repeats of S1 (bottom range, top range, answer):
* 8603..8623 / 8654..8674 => 1.15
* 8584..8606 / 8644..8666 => 1.12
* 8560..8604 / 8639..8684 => 1.04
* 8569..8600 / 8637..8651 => 0.96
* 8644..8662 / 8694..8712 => 0.85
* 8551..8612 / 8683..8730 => 0.97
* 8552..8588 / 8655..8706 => 1.03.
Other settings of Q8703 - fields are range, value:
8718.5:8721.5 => 10.1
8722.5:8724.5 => 9.81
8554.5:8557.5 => 9.51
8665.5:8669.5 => 8.96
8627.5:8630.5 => 13.3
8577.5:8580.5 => 10.7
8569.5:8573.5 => 11.5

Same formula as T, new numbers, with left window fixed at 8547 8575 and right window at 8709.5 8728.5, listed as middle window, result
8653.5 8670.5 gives -0.10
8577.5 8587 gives -0.02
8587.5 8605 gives -0.04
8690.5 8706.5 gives 0.06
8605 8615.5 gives 0.02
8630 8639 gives -0.11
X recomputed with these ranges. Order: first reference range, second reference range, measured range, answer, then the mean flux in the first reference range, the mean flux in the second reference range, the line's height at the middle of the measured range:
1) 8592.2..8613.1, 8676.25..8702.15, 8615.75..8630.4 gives -0.075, 10.7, 10.3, 10.6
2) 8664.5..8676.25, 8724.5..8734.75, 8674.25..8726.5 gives 0.028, 10.4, 10.6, 10.5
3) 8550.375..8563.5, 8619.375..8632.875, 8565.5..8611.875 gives 0.047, 10.4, 12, 11.2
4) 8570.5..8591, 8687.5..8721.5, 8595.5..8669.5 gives -0.061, 10.9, 9.81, 10.4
